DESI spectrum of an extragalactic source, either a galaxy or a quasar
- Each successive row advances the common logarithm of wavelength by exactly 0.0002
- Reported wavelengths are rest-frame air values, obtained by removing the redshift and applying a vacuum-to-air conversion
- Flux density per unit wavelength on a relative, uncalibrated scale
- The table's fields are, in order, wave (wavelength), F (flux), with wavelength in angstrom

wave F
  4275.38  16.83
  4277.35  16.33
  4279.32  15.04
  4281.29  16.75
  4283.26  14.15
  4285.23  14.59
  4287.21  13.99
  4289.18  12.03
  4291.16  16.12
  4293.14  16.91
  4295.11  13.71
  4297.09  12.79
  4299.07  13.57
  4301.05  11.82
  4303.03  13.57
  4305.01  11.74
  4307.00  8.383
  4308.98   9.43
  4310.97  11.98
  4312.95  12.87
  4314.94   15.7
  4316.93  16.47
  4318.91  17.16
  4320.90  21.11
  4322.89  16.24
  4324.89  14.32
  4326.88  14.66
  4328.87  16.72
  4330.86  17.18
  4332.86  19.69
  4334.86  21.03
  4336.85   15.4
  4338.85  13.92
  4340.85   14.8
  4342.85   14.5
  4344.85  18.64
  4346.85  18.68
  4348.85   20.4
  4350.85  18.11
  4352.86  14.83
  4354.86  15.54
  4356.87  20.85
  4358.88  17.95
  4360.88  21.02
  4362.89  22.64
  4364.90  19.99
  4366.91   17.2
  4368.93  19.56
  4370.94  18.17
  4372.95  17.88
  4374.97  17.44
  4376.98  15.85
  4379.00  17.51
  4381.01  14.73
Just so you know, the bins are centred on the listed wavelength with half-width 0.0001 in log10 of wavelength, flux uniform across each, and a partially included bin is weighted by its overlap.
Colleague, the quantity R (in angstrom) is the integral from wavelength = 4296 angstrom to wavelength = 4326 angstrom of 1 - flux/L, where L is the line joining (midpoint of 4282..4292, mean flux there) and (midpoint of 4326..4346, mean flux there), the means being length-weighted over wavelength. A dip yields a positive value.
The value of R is 3.2 angstrom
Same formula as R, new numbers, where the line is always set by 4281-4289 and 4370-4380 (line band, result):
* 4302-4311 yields 2.50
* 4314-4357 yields -2.53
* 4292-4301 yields 0.47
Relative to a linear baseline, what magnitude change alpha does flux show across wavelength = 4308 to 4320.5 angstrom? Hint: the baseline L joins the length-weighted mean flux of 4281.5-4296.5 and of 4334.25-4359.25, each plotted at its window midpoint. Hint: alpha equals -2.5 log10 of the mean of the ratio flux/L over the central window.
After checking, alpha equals 0.11 mag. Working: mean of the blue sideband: 14.6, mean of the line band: 14.3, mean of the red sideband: 17.2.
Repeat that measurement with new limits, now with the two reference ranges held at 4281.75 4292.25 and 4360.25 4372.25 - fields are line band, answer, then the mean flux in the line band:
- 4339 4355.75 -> 0.099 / 16.8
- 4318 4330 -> 0.006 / 16.7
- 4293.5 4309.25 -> 0.243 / 12.2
